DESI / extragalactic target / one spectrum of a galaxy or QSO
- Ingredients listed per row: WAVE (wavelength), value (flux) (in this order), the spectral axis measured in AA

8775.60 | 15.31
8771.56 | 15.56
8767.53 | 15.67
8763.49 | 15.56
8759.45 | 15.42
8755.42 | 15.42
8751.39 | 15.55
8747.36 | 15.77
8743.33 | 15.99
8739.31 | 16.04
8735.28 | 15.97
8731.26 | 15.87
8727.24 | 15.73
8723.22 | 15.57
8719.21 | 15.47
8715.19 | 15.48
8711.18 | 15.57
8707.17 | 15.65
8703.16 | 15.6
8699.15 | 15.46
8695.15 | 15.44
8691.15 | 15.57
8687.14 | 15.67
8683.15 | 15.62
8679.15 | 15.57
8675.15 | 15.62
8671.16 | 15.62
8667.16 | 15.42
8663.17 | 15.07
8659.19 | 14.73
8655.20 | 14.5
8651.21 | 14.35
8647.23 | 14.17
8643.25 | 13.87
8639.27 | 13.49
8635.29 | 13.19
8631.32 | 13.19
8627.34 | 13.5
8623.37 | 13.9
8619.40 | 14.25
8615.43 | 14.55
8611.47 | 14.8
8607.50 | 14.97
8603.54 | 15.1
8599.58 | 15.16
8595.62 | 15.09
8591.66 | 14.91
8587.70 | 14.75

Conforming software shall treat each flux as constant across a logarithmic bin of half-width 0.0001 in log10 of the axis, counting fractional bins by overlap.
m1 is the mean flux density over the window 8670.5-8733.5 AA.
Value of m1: 15.6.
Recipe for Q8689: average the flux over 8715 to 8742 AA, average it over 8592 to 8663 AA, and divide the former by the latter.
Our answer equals 1.10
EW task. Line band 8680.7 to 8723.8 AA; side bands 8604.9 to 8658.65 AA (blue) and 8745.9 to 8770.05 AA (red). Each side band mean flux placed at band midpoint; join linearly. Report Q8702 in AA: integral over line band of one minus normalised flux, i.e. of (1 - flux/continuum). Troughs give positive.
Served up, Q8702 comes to -1.87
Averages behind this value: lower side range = 14.1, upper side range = 15.6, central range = 15.6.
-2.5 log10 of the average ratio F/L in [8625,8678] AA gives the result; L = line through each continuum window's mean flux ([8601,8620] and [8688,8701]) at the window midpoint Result 0.06 mag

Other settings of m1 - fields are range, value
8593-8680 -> 14.5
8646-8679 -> 15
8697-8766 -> 15.7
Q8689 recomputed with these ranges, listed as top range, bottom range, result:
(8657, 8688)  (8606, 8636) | 1.10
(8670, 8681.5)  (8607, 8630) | 1.09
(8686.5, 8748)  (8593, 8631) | 1.08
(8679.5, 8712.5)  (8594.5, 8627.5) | 1.06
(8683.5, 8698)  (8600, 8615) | 1.04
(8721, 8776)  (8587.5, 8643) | 1.10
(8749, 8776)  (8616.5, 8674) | 1.09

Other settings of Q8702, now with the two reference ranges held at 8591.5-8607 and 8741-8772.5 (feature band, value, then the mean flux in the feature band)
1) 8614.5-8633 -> 1.6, 13.8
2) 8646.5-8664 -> 0.8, 14.6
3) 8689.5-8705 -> -0.1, 15.5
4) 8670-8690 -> -0.3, 15.6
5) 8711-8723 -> 0.0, 15.5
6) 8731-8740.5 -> -0.3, 16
